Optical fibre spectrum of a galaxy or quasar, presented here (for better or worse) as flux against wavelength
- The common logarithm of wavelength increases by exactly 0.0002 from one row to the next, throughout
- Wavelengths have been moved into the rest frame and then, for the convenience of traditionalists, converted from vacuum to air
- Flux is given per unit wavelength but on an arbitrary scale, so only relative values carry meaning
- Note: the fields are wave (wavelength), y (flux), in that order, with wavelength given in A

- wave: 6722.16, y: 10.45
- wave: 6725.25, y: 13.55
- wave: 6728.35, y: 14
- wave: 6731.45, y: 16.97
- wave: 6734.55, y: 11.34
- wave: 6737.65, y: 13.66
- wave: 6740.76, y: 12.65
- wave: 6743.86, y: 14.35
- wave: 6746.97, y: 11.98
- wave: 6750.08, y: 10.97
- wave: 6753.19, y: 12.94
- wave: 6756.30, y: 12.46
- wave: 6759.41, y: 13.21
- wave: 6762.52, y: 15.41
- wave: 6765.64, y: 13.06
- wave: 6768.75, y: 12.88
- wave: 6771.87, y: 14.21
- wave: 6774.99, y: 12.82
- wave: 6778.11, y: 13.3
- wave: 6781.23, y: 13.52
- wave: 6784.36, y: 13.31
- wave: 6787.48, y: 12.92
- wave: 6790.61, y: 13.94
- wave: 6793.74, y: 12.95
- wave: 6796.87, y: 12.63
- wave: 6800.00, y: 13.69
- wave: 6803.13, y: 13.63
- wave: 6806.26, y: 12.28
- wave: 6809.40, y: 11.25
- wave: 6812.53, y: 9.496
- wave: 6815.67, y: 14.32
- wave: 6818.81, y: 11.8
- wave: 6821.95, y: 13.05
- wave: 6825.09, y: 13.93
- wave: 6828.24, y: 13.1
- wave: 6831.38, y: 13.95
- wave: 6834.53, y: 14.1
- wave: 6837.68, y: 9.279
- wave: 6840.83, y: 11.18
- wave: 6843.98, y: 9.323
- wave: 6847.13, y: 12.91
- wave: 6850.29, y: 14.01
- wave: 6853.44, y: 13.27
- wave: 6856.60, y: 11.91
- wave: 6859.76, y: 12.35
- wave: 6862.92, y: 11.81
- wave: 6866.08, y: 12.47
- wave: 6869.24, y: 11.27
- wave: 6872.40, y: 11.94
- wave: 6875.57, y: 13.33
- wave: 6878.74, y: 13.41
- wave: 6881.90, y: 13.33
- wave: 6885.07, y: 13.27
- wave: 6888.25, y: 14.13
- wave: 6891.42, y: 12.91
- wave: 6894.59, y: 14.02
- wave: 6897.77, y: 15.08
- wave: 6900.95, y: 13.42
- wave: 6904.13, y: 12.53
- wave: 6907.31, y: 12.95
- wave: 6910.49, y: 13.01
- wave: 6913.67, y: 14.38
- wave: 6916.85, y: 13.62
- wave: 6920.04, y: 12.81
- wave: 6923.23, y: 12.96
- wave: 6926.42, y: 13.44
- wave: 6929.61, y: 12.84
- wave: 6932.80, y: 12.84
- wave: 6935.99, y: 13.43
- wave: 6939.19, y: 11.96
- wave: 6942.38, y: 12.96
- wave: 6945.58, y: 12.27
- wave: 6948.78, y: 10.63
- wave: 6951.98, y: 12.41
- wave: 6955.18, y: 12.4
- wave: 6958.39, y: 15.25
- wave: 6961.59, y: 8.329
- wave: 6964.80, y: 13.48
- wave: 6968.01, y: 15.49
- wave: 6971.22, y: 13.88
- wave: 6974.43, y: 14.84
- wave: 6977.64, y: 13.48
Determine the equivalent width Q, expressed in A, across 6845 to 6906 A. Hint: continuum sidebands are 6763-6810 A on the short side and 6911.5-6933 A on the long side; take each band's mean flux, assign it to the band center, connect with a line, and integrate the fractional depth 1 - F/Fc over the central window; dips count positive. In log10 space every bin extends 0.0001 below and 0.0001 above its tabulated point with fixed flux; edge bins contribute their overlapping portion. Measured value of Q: 1.2 A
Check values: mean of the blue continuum 13.2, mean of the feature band 13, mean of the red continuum 13.3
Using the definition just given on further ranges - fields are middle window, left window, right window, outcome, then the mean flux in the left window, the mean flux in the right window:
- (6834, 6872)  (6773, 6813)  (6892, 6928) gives 3.6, 12.9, 13.5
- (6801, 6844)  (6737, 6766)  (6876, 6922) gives 3.1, 13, 13.5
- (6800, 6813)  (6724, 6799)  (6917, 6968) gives 1.0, 13.3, 12.7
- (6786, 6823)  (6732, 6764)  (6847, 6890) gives 0.8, 13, 12.8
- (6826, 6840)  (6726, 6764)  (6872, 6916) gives 0.8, 13.3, 13.5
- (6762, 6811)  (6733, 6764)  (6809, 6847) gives -2.6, 12.9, 12.1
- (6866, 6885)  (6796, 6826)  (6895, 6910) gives 0.8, 12.6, 13.5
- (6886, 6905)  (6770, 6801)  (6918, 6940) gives -1.0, 13.3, 12.9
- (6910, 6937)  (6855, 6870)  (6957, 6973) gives -1.1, 12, 13.3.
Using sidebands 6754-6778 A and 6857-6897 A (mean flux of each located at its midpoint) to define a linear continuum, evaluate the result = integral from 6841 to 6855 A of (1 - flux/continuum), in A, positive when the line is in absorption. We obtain 0.8 A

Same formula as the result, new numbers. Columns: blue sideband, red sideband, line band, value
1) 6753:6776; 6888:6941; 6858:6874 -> 1.64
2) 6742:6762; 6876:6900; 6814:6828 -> 0.03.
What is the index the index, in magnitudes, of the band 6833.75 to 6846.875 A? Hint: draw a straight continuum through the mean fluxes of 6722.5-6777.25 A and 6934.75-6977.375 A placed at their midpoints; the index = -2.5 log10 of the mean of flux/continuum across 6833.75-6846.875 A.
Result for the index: 0.192 mag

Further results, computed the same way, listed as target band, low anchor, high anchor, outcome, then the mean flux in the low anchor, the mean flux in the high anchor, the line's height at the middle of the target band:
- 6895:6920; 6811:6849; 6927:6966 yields -0.10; 12.2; 12.4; 12.3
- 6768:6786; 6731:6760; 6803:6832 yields -0.05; 12.9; 12.6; 12.8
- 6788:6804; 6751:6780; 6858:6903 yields -0.01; 13.3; 13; 13.2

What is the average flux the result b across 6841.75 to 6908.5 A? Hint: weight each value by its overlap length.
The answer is 12.8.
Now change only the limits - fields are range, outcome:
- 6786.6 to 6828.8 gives 12.8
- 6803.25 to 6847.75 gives 12.2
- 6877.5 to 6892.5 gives 13.4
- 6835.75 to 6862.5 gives 11.8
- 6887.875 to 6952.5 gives 13.1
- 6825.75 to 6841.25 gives 12.5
